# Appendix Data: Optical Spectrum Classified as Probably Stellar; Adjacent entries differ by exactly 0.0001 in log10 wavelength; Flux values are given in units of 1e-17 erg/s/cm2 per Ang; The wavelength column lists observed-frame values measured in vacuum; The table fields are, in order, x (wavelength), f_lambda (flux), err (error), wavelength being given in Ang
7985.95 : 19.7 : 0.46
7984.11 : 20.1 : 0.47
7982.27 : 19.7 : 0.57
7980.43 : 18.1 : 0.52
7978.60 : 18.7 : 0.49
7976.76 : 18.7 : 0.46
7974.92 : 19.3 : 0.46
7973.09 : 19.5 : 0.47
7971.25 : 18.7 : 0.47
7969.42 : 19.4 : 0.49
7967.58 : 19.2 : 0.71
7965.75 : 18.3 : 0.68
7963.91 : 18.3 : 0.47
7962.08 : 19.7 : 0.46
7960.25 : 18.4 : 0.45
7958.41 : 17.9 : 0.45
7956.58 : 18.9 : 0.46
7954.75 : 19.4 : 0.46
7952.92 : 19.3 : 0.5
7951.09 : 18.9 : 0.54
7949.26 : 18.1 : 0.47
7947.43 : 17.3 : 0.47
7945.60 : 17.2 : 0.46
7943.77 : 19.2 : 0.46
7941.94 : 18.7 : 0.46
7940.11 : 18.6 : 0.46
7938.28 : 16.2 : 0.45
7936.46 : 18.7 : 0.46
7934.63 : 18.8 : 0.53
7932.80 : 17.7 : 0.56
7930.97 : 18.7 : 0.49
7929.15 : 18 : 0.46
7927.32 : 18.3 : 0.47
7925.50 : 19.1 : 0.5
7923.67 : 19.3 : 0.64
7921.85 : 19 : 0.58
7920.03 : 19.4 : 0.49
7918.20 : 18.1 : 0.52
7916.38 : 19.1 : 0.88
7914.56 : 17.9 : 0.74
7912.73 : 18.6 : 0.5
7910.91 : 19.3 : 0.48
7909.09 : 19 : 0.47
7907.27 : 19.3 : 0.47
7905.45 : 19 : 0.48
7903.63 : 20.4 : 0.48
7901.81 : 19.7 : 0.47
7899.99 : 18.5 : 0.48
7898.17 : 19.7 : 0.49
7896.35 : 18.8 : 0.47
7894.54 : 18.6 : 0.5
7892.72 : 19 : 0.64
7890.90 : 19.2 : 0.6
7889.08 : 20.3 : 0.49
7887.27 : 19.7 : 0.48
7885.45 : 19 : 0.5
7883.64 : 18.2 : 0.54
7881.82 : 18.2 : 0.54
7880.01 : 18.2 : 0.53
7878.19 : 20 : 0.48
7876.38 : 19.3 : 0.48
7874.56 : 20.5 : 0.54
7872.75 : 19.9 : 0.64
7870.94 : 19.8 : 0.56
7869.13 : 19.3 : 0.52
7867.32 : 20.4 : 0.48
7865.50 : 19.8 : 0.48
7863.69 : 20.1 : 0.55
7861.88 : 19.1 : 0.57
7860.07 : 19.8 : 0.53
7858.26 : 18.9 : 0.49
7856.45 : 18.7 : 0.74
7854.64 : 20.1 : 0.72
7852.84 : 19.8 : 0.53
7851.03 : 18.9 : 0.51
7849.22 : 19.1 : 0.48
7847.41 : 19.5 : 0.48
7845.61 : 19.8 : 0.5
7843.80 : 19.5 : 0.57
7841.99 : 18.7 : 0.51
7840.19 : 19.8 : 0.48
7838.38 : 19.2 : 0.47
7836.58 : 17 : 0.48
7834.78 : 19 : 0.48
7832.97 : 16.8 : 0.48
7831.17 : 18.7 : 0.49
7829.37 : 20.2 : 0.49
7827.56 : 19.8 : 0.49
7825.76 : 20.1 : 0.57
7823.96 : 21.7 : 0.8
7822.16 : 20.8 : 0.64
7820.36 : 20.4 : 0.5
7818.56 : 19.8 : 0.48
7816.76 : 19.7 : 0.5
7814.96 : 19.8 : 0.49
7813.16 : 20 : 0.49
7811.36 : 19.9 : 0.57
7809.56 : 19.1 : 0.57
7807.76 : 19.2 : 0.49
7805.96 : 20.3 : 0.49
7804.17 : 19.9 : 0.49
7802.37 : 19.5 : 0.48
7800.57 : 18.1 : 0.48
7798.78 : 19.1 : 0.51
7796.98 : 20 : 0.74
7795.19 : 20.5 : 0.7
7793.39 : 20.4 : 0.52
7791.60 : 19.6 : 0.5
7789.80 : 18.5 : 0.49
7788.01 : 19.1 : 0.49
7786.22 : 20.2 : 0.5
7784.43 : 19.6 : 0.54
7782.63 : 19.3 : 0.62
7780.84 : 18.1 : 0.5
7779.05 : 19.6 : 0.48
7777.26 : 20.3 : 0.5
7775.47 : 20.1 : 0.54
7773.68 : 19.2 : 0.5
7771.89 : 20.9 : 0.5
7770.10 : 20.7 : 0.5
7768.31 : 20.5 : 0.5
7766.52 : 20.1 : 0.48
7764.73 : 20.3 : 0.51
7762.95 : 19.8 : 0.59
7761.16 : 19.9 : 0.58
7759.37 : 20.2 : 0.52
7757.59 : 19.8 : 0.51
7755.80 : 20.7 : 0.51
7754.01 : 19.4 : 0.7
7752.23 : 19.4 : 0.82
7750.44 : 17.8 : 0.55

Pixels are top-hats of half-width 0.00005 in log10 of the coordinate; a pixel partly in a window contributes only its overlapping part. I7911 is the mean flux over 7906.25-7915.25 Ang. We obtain 18.8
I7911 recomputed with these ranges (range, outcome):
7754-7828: 19.9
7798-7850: 19.5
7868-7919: 19.2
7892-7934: 18.9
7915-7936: 18.7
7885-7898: 19.3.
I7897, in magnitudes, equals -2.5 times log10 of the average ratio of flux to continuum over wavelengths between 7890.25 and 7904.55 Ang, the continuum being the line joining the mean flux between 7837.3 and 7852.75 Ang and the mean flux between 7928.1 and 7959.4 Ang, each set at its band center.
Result -0.026 mag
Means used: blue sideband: 19.3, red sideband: 18.3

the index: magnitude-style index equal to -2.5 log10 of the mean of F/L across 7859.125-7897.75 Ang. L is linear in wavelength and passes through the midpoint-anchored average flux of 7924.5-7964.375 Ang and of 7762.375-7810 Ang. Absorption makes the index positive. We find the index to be -0.02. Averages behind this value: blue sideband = 19.7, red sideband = 18.4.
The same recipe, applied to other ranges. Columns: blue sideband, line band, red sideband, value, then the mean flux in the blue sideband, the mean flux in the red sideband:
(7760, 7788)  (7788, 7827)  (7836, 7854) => -0.01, 19.9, 19.2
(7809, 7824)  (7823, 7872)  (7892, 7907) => 0.02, 20.1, 19.2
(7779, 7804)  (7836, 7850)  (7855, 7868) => 0.02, 19.4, 19.5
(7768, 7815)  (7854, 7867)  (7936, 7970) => -0.02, 19.7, 18.5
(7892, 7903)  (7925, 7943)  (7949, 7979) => 0.04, 19.1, 18.9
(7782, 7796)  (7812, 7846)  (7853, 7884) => 0.00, 19.6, 19.5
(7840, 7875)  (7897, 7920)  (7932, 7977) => 0.00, 19.6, 18.6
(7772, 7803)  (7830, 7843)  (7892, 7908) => 0.05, 19.5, 19.2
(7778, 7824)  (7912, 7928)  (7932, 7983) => 0.01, 19.7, 18.6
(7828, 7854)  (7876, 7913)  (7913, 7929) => -0.02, 19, 18.7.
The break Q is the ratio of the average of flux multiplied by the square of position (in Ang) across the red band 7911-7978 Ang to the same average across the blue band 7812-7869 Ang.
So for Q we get 1.0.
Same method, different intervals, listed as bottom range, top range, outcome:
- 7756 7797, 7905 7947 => 0.97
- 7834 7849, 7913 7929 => 1.00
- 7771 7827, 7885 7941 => 0.98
